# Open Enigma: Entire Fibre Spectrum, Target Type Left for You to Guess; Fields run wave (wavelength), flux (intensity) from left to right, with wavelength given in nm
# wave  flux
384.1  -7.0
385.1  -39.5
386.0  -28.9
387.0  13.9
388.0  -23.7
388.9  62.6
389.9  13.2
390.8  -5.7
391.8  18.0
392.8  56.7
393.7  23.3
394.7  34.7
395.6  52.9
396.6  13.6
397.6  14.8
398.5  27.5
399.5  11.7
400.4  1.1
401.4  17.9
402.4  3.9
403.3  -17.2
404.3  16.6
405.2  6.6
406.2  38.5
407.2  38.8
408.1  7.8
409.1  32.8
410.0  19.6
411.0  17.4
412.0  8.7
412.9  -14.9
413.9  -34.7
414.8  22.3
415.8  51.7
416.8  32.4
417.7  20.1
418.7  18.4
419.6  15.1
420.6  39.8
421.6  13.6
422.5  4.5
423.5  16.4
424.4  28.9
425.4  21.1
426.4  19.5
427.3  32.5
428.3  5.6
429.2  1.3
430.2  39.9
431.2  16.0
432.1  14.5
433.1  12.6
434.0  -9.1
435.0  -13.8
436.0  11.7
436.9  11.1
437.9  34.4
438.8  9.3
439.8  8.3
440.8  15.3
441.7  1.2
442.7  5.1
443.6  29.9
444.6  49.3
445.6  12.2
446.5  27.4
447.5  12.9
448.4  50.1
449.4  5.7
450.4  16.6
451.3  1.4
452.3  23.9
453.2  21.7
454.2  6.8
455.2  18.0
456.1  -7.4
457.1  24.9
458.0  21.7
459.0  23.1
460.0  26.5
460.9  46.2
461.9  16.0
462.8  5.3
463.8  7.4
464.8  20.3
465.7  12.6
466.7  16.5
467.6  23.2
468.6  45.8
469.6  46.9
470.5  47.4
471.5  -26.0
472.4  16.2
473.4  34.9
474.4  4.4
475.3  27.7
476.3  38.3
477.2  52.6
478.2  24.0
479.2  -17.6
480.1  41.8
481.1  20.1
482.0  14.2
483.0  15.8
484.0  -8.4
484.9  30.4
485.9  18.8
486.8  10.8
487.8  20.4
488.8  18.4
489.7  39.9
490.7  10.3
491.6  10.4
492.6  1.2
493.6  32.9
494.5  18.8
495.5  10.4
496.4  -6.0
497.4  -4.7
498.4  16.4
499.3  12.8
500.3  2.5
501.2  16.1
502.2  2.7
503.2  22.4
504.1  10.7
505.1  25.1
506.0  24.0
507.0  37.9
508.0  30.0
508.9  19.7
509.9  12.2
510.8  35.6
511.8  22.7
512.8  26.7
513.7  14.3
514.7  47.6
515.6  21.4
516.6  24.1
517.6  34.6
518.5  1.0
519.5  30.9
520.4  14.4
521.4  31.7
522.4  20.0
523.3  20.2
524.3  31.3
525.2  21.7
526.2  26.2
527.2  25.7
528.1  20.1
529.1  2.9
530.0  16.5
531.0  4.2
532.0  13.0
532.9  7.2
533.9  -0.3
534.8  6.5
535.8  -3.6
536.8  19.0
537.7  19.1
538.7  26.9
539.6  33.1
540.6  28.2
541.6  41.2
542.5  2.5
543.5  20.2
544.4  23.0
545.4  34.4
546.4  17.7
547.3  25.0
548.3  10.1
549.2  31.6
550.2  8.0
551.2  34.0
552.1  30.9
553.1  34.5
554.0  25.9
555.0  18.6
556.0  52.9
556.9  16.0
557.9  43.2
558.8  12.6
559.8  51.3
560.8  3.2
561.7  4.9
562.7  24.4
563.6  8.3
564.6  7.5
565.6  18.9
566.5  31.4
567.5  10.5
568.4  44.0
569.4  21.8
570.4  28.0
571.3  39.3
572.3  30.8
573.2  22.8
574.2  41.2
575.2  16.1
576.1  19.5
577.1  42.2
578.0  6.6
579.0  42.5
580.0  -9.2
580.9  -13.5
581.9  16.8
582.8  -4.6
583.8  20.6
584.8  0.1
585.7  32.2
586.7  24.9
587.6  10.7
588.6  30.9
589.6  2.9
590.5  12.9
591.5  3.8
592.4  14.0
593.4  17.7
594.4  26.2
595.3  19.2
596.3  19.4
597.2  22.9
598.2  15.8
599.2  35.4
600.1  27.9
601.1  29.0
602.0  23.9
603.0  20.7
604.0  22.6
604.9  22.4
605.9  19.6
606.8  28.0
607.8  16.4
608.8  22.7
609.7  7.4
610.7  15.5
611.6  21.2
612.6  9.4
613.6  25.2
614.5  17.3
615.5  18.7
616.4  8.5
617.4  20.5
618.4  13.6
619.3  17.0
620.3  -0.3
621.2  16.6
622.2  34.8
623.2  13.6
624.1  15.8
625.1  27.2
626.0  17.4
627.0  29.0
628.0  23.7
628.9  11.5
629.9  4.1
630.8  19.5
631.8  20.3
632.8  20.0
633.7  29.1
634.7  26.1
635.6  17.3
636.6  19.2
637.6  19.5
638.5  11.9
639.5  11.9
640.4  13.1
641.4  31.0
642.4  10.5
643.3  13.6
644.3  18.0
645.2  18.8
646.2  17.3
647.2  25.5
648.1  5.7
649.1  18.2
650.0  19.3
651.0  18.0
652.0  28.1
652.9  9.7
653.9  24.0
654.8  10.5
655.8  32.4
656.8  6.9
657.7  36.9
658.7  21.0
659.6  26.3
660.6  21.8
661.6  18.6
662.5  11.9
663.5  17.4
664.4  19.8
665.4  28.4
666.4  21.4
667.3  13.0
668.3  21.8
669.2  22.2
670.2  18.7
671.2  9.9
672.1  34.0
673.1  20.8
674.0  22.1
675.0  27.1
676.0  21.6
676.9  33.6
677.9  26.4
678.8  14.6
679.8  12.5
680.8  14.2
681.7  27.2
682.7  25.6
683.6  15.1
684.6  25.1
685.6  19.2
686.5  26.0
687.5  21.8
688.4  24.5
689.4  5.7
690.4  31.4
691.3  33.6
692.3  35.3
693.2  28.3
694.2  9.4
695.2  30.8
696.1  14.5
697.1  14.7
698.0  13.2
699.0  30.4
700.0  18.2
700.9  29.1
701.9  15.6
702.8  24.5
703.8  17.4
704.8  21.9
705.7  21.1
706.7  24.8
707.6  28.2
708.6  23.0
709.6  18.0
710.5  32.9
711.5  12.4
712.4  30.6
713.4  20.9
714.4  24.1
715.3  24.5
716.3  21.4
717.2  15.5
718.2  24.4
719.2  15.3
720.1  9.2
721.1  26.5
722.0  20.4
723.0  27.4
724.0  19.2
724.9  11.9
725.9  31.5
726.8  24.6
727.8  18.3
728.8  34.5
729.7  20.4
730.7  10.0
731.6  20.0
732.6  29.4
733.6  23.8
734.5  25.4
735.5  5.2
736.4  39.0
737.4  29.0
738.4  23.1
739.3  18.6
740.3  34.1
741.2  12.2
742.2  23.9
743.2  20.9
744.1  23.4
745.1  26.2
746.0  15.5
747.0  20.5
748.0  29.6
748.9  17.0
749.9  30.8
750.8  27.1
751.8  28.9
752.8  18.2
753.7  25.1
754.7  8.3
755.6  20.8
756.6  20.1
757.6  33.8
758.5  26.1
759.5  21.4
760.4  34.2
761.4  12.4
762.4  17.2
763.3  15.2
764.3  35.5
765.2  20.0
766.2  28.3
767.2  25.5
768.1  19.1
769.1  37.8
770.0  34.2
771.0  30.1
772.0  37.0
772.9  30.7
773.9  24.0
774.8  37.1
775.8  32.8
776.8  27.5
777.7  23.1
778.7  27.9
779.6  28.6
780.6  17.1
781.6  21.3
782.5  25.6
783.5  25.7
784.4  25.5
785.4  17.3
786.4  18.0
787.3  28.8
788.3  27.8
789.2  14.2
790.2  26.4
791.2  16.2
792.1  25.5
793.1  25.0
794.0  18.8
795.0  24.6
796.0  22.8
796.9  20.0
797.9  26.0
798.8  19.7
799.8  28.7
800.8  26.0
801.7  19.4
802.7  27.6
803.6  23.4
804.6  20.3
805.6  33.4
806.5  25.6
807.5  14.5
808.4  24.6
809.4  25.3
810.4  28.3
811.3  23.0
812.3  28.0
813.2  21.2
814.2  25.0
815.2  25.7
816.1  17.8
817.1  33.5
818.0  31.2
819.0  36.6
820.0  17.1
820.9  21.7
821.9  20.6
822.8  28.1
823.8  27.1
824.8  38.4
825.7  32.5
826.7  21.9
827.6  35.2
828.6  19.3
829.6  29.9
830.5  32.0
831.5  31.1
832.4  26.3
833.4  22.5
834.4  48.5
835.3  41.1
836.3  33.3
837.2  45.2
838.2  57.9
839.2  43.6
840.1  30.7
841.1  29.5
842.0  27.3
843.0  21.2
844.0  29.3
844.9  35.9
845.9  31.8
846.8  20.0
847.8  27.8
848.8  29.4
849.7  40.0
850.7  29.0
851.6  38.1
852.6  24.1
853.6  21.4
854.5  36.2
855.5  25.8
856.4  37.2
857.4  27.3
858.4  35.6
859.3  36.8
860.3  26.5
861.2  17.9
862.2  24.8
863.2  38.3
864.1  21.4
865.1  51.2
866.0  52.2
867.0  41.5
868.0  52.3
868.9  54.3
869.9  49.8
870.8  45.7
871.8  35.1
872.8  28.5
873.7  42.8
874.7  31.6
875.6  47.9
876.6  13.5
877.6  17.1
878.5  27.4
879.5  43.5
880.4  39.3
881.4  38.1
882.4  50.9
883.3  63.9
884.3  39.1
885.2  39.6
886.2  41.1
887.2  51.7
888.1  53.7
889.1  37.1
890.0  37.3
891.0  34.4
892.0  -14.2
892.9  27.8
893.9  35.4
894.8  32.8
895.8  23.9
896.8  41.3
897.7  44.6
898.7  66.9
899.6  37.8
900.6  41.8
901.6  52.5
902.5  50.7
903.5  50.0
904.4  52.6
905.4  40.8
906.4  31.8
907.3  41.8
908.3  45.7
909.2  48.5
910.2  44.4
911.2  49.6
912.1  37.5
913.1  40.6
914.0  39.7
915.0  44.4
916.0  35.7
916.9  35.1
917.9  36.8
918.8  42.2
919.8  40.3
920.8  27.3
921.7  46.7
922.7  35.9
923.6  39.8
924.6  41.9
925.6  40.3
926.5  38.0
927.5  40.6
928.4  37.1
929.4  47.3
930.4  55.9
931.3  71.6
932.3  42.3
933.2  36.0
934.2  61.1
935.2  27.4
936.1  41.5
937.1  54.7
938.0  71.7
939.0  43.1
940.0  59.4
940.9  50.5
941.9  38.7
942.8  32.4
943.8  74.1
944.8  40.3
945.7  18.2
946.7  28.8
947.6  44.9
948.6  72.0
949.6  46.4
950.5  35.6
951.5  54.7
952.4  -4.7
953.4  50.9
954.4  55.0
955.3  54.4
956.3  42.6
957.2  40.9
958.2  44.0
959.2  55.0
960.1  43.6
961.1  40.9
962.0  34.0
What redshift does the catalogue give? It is 1.25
